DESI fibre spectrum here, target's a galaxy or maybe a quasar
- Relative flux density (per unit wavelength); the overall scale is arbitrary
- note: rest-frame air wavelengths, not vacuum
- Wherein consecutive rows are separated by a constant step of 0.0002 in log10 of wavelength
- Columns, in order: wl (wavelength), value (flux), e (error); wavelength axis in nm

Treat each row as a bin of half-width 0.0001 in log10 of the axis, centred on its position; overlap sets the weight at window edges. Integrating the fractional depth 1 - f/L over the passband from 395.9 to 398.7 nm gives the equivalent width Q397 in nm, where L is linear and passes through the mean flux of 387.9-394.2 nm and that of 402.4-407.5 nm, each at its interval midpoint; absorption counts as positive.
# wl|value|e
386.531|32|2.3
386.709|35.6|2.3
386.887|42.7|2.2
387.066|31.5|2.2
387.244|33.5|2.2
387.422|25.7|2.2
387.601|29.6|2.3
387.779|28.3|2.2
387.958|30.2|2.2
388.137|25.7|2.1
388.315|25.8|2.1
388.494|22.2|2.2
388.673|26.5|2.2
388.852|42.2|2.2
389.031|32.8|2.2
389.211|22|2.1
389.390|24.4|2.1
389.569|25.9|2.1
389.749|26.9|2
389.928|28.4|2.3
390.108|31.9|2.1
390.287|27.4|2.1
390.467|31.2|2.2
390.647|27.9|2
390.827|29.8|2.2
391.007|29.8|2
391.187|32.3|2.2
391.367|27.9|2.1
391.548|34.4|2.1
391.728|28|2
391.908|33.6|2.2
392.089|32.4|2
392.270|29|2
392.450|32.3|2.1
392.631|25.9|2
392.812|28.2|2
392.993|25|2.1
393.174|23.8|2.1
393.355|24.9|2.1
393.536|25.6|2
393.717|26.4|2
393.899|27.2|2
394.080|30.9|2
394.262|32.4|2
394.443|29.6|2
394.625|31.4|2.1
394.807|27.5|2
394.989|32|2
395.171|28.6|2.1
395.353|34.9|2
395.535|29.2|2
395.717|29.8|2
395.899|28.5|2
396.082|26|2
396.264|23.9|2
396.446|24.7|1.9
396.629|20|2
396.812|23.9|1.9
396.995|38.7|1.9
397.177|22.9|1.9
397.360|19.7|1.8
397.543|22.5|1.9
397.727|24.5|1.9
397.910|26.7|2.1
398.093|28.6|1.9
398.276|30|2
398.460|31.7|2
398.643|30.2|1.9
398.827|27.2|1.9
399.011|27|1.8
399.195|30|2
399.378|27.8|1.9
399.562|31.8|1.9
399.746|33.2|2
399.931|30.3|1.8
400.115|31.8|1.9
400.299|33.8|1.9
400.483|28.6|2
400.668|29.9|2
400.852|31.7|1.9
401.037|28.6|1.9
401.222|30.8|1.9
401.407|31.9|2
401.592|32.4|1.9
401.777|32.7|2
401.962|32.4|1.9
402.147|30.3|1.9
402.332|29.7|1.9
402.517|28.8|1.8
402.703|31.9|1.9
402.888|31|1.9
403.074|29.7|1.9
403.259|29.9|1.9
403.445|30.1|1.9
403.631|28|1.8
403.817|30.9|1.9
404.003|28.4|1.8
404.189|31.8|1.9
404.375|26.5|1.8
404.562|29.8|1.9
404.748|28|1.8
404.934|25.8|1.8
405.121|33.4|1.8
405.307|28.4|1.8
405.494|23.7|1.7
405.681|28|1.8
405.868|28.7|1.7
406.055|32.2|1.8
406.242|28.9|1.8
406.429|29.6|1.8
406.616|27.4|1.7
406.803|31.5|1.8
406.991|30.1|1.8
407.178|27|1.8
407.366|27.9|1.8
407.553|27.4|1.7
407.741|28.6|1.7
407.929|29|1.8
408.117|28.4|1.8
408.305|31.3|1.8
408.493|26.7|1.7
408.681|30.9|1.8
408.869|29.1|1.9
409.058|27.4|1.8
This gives 0.25 nm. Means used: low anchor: 28.5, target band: 26.3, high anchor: 29.2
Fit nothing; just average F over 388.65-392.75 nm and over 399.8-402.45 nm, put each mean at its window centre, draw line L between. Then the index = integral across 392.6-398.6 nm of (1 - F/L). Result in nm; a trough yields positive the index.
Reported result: 0.57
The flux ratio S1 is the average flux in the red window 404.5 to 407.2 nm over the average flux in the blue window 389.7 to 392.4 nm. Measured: 0.96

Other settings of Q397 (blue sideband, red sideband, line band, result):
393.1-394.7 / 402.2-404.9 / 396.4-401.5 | 0.05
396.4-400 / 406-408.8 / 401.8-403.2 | -0.12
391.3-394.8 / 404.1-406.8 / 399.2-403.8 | -0.30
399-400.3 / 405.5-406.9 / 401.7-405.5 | 0.01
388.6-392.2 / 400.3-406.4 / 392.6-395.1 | 0.15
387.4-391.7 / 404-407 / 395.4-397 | 0.11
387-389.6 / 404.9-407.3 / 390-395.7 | -0.17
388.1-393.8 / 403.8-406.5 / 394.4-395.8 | -0.09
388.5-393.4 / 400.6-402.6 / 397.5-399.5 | 0.15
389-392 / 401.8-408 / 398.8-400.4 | -0.07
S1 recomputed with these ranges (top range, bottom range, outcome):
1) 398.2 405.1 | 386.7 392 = 1.01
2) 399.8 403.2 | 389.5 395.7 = 1.06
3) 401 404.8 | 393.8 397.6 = 1.08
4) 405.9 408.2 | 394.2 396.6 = 1.01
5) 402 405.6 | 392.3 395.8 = 1.02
